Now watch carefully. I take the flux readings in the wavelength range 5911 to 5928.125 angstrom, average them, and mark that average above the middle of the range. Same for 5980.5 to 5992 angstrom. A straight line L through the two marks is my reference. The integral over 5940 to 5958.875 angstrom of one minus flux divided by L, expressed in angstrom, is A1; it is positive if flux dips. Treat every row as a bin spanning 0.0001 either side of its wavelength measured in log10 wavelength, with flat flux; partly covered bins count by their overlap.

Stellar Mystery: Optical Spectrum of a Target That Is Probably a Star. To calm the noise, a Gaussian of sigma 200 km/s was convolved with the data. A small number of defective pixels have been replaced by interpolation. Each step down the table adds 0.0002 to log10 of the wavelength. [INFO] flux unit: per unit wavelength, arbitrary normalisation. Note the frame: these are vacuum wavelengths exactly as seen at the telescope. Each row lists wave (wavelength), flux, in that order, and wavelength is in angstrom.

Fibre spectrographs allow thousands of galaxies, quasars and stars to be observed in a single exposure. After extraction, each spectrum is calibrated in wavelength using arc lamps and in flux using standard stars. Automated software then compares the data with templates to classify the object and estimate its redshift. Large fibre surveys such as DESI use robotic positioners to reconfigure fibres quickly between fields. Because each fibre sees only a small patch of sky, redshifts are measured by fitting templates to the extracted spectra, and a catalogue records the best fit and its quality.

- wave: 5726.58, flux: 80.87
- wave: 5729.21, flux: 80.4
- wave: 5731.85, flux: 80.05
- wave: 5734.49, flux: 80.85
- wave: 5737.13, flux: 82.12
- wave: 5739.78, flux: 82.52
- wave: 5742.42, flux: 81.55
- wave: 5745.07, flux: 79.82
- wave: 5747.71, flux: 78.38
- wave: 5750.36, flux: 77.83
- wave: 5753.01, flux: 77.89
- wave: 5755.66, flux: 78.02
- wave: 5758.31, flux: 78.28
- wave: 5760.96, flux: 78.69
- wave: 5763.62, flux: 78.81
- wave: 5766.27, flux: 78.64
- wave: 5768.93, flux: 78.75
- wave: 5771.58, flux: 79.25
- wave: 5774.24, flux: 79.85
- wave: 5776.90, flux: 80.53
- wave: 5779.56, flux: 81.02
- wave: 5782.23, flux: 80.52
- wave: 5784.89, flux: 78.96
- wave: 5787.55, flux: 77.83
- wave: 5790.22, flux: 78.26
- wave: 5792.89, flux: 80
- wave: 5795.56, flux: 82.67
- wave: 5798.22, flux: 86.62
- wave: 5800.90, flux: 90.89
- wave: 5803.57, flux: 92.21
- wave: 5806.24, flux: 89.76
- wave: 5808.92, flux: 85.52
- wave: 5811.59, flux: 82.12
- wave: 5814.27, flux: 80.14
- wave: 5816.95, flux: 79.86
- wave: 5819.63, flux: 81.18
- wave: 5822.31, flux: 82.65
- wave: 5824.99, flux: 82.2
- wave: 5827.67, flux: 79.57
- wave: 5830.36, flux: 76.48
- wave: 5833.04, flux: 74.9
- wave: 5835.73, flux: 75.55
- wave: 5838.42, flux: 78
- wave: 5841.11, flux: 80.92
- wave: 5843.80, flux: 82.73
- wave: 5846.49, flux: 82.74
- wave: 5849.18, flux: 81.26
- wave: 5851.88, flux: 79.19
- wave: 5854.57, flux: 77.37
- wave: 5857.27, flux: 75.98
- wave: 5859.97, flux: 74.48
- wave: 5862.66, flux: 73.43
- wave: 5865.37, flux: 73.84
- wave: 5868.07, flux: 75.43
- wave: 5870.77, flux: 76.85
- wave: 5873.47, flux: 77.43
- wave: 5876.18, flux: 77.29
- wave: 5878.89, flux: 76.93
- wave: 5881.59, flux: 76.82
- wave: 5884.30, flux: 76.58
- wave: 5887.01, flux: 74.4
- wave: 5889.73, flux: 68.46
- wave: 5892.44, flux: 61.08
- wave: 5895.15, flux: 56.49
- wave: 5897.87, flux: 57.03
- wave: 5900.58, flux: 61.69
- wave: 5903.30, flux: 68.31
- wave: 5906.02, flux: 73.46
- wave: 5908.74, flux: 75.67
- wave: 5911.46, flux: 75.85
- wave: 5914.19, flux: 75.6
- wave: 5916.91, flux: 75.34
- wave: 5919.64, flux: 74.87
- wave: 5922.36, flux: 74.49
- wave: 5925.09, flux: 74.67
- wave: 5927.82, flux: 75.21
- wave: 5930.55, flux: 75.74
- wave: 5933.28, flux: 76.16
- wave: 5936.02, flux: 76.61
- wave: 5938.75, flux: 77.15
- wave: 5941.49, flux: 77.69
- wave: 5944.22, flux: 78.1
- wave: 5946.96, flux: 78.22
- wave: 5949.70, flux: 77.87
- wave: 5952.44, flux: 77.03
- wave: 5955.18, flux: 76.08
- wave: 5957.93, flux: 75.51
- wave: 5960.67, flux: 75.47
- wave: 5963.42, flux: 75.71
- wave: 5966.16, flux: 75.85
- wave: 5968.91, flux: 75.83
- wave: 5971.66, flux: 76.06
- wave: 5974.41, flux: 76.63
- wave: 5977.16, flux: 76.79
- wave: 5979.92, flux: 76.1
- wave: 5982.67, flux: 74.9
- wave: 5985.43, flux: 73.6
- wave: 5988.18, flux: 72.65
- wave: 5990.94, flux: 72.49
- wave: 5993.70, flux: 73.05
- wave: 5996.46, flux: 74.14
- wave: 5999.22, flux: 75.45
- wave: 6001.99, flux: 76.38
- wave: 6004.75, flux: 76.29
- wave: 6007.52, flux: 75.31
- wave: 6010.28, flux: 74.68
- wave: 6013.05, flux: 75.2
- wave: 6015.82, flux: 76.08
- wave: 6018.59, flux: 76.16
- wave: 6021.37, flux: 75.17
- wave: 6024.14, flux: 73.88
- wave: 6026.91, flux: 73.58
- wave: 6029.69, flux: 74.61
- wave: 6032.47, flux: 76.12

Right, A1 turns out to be -0.7 angstrom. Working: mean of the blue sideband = 75.1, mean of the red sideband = 73.7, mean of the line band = 77.2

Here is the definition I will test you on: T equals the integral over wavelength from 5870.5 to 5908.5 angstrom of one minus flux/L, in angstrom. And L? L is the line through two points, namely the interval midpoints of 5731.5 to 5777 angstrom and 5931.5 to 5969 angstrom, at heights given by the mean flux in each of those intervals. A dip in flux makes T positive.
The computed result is 3.6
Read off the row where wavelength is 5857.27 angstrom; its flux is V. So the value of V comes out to 75.98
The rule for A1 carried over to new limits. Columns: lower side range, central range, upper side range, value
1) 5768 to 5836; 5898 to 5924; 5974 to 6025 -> 1.9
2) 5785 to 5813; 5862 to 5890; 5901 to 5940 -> 0.9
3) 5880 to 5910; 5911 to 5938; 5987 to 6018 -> -2.1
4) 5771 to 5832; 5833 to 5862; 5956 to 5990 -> 0.6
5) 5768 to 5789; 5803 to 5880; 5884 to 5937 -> -3.8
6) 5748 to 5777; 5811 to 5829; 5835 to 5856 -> -0.4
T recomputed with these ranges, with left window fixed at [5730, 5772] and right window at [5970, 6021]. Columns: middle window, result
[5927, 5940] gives 0.0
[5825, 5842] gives 0.0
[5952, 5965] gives 0.0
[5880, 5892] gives 0.6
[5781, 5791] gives 0.0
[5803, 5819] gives -1.2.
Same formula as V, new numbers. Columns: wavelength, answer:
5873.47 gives 77.43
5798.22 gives 86.62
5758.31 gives 78.28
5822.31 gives 82.65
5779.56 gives 81.02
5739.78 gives 82.52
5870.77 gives 76.85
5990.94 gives 72.49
